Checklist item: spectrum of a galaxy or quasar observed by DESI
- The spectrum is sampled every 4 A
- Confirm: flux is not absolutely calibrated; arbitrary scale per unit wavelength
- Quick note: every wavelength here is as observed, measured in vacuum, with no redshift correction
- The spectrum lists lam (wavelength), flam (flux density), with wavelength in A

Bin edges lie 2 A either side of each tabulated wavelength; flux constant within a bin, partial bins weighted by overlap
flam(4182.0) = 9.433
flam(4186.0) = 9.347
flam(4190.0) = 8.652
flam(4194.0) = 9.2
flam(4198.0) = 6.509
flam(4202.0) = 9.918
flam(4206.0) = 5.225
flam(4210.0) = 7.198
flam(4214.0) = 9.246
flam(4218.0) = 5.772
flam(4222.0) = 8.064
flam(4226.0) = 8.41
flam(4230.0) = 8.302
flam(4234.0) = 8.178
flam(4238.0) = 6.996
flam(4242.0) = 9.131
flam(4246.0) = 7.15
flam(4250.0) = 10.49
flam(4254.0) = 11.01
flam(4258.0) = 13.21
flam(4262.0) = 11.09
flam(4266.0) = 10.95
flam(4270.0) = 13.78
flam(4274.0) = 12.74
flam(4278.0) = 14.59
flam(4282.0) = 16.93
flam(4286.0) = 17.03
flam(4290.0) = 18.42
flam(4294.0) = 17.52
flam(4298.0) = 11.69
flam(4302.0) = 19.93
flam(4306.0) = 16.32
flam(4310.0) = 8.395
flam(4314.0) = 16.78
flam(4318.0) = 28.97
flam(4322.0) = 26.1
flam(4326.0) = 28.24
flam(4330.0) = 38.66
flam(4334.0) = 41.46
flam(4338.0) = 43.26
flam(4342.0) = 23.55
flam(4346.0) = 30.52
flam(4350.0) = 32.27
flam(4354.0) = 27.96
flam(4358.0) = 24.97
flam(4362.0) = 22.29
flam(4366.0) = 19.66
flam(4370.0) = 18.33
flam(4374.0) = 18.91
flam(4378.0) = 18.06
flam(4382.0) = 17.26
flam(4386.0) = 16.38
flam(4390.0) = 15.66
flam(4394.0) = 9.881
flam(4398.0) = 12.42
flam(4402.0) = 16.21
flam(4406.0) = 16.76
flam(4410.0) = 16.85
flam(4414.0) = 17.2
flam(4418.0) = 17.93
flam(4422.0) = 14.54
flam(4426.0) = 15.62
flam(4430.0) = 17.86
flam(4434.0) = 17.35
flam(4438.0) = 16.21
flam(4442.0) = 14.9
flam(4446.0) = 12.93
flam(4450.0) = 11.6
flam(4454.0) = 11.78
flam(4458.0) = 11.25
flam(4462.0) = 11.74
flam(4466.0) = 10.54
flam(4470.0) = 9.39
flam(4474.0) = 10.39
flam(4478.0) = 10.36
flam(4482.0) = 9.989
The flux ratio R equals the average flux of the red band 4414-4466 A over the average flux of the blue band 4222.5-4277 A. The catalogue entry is 1.42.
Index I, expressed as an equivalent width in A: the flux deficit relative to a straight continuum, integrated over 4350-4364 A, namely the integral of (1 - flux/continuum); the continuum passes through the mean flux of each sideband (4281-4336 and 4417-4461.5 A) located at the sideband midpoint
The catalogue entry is -5.0 A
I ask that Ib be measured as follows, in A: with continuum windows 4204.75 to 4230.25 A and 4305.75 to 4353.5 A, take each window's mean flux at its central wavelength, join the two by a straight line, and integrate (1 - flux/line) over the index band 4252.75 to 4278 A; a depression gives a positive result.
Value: 6.1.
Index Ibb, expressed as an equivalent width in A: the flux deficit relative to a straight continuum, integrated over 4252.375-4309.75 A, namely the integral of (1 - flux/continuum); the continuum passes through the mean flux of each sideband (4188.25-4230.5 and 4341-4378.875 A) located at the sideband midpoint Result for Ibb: 3.59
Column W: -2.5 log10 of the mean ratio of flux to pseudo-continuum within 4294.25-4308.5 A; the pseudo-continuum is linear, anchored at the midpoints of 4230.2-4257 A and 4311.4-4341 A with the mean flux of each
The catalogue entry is 0.47 mag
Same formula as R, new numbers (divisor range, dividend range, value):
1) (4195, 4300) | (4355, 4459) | 1.53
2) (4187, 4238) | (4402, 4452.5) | 2.00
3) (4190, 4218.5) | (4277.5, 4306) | 2.15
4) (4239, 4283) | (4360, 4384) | 1.63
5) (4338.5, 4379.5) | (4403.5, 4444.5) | 0.67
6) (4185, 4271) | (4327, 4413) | 2.57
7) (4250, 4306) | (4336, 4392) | 1.63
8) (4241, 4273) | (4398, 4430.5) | 1.49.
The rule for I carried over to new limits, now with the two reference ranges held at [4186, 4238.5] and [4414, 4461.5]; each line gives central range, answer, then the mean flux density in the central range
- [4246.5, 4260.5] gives -2.9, 11.1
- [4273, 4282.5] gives -4.5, 14.6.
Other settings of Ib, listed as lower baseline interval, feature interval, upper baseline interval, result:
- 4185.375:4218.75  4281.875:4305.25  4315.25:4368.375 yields 5.5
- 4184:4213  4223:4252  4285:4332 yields 9.6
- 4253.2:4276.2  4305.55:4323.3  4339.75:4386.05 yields -1.5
